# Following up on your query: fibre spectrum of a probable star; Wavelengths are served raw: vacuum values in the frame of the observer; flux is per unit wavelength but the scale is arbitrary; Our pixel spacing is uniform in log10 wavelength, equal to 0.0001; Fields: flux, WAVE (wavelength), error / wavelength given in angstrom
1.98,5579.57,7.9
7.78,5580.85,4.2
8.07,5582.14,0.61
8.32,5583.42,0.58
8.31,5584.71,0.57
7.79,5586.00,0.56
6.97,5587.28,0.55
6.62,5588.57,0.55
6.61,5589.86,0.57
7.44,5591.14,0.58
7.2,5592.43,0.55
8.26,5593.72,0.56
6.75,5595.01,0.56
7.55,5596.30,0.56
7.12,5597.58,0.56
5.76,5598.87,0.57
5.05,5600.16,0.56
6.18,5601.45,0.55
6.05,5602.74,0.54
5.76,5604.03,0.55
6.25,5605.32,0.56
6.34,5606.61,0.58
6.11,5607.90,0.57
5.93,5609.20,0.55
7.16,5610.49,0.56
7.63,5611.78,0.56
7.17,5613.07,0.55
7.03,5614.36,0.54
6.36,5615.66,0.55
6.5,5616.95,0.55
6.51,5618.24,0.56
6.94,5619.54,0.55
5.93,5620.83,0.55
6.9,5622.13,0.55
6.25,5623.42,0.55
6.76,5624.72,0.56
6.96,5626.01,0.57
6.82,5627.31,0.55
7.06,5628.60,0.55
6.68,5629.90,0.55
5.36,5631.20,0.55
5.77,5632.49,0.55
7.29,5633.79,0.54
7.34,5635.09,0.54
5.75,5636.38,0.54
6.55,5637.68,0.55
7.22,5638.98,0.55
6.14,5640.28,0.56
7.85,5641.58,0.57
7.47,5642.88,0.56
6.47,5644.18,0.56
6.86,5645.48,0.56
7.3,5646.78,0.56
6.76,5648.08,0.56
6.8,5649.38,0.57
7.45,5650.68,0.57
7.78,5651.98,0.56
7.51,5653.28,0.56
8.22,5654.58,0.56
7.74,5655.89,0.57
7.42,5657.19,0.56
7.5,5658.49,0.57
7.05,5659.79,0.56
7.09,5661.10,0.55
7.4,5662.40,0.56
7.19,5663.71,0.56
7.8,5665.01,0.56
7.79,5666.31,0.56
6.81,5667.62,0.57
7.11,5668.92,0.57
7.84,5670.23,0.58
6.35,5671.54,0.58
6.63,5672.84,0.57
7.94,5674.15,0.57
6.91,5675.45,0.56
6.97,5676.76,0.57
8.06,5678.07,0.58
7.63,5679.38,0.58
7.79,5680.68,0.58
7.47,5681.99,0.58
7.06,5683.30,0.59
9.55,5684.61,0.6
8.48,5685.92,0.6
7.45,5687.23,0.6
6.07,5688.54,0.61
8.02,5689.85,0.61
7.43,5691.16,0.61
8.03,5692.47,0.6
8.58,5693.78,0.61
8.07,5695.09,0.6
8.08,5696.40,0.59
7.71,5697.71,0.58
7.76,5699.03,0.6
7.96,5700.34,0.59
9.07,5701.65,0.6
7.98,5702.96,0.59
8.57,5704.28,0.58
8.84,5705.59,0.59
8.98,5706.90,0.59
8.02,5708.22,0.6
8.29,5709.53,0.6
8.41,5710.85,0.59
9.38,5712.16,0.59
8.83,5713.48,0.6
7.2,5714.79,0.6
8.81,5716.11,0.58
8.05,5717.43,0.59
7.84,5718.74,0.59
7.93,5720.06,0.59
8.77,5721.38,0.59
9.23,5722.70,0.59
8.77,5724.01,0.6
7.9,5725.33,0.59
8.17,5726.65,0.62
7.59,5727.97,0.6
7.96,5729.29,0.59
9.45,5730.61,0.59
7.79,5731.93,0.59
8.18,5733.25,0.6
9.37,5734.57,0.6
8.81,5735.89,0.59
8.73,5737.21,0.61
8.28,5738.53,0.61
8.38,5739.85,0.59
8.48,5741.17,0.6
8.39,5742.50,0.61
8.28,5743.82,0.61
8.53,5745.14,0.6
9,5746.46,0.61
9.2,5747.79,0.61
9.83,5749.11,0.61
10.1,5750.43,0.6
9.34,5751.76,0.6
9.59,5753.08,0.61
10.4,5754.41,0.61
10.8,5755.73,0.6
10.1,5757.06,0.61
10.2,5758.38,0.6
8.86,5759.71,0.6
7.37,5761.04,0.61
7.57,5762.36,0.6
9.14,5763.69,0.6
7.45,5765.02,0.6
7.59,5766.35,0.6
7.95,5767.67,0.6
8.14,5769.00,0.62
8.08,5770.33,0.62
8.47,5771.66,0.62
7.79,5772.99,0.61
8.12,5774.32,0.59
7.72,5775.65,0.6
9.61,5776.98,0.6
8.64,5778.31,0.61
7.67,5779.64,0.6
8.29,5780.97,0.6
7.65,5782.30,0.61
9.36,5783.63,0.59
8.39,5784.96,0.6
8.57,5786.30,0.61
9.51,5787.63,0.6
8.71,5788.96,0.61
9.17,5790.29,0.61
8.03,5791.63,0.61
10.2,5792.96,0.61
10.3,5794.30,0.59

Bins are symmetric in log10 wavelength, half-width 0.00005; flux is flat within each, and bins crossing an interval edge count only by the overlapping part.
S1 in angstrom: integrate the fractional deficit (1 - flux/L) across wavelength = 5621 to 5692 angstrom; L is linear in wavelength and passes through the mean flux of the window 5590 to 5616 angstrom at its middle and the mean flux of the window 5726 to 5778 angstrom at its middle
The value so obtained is 2.0 angstrom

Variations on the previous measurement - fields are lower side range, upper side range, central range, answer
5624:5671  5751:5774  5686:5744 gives -1.6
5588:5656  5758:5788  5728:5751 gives -2.1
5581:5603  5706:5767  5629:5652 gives 2.5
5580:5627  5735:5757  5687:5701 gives 0.9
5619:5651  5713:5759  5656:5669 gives -0.1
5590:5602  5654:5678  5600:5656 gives 2.6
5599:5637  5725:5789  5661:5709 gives -1.5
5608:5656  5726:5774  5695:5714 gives -1.0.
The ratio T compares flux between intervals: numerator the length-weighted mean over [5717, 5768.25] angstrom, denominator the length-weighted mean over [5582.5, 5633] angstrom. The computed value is 1.3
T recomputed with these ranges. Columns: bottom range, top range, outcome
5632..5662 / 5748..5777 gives 1.24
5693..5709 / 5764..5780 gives 0.98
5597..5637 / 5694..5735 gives 1.29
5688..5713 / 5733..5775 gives 1.07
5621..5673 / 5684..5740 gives 1.18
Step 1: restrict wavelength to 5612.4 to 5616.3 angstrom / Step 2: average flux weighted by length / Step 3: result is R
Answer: 6.86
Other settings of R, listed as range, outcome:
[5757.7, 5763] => 8.52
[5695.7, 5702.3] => 8.12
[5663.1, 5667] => 7.6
